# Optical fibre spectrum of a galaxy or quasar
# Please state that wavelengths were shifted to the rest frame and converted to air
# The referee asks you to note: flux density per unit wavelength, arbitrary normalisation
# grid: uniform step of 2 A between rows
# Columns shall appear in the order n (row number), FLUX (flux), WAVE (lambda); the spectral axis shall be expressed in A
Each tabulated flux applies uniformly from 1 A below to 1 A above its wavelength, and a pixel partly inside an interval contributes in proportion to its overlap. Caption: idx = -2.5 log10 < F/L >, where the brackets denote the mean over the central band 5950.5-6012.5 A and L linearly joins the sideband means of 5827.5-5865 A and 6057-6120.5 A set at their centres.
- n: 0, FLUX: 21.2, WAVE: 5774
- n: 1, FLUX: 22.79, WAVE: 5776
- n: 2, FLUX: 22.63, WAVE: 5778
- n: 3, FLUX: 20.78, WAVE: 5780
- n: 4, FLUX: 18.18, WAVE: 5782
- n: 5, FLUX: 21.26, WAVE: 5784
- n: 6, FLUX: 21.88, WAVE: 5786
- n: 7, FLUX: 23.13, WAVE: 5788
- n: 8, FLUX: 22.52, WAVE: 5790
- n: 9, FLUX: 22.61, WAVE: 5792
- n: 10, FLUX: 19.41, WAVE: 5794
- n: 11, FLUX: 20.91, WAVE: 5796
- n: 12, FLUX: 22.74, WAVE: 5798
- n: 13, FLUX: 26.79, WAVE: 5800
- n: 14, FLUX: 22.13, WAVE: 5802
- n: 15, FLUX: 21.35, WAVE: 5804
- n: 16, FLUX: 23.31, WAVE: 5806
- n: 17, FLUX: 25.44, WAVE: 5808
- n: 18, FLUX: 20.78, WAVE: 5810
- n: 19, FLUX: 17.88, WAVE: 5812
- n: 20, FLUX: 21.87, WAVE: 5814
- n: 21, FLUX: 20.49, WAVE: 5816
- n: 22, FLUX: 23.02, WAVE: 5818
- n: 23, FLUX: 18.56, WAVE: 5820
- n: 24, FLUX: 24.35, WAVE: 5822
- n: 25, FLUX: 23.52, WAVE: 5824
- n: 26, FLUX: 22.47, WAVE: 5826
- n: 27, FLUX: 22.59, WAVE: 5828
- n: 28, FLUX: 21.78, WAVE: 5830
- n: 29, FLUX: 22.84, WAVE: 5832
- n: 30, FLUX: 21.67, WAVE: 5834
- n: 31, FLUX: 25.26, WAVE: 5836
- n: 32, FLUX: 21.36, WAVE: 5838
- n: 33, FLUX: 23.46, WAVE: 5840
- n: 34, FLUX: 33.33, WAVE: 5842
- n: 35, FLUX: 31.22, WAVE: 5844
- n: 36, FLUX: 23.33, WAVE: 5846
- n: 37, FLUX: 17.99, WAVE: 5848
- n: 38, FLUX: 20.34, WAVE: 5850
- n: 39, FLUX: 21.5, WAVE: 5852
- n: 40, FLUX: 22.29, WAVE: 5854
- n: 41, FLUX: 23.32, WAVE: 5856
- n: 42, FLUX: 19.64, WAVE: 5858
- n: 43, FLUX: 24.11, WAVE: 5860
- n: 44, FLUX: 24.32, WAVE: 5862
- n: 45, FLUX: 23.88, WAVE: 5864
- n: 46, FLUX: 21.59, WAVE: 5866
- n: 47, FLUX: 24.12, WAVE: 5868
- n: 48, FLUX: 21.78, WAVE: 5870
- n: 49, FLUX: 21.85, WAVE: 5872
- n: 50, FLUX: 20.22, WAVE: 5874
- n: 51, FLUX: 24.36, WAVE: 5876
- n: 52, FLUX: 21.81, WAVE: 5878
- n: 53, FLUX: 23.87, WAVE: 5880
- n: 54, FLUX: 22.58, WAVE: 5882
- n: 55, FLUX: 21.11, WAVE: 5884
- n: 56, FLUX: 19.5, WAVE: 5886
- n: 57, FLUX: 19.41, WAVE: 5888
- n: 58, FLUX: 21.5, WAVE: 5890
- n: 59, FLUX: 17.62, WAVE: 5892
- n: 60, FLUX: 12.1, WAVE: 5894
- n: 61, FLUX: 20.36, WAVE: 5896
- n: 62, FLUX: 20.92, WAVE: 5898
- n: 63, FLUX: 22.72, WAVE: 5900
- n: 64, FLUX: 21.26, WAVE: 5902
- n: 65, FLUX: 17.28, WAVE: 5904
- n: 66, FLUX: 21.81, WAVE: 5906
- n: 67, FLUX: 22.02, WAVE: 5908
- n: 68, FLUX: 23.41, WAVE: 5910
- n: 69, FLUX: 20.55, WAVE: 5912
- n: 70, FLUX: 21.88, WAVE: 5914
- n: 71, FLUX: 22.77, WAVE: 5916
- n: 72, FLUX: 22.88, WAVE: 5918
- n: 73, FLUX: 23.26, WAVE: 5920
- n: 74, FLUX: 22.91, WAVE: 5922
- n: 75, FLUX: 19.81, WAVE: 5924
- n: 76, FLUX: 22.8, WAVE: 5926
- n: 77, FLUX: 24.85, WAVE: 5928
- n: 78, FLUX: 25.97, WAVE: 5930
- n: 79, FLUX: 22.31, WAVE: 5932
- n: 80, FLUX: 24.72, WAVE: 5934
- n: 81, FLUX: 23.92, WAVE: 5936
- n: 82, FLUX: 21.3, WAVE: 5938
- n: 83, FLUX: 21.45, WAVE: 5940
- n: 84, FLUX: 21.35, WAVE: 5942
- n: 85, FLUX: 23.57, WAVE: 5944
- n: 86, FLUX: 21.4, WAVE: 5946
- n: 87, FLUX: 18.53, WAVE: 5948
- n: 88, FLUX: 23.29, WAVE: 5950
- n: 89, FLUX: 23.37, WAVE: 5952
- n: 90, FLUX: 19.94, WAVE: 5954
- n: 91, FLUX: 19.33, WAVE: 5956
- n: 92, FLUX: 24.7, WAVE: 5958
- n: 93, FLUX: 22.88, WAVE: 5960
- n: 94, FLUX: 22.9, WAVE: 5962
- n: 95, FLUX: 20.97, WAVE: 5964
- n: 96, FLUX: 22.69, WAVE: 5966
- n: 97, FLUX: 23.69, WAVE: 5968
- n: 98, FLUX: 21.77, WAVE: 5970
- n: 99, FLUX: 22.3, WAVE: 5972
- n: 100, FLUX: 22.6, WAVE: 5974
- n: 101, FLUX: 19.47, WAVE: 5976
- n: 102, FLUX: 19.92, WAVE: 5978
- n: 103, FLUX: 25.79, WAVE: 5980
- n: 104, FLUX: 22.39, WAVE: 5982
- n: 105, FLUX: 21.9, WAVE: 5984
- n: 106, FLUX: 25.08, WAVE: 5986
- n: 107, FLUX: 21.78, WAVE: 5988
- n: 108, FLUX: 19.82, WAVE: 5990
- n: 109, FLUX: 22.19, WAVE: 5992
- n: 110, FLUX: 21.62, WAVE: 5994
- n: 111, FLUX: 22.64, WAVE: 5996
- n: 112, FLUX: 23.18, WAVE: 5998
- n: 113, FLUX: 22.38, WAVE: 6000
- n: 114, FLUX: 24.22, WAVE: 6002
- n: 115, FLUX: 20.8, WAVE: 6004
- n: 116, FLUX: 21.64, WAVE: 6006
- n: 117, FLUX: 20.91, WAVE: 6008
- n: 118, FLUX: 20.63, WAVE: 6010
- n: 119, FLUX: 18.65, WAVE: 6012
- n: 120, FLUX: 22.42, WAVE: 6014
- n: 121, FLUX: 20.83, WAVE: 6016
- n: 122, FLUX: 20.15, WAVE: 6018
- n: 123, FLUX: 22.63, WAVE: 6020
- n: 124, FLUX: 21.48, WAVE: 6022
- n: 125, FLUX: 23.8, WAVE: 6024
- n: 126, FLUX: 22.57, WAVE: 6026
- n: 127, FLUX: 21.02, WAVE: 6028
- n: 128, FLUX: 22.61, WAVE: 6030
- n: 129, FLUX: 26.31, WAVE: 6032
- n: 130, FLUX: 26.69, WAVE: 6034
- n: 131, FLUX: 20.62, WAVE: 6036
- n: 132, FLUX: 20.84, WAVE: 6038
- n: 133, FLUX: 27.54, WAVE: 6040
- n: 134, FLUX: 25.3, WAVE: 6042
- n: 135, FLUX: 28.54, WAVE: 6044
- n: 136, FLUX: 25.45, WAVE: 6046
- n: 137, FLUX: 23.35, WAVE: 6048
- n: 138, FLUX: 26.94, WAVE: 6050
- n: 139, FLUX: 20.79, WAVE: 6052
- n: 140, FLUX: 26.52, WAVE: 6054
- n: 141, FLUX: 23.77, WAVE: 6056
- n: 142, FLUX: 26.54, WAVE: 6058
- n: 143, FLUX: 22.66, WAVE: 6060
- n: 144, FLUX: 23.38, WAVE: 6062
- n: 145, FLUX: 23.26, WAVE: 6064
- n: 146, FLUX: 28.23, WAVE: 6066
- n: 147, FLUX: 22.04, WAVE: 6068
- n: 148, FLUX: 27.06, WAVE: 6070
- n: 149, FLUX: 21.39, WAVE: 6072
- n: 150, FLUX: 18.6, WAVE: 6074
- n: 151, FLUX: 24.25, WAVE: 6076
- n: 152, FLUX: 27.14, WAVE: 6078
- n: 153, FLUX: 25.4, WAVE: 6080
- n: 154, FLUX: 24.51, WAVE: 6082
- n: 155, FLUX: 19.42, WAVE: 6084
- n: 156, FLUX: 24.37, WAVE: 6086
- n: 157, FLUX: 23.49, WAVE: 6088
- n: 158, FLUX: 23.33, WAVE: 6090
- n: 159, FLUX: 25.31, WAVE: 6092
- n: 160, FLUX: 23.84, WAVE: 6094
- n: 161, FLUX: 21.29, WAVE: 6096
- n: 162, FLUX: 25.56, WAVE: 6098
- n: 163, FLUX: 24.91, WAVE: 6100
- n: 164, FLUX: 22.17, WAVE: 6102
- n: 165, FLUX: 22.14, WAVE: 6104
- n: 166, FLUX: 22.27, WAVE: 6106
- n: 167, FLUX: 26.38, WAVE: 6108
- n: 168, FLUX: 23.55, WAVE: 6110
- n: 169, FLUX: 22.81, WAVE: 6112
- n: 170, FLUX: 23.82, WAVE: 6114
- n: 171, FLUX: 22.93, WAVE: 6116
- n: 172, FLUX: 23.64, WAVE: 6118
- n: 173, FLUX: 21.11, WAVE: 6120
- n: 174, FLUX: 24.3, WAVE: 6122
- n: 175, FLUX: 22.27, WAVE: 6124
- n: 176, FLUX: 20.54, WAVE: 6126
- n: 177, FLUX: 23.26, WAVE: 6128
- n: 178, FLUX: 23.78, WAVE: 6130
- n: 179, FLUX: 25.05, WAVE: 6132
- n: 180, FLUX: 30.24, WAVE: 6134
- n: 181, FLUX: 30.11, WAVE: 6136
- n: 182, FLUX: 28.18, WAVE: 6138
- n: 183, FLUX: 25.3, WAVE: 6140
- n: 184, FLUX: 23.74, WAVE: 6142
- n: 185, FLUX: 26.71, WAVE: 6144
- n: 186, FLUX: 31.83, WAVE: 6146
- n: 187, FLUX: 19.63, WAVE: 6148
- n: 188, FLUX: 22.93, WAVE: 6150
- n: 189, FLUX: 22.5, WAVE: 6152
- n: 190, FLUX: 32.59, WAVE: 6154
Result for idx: 0.072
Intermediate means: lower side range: 23.4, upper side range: 23.7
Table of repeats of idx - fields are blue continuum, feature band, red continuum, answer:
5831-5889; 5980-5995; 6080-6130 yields 0.03 mag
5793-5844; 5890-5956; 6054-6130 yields 0.07 mag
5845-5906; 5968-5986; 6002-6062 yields 0.01 mag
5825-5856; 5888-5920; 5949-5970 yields 0.11 mag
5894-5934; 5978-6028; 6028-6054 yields 0.08 mag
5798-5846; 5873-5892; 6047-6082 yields 0.10 mag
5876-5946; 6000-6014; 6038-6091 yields 0.10 mag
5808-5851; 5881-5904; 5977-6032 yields 0.14 mag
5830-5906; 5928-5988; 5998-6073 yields 0.02 mag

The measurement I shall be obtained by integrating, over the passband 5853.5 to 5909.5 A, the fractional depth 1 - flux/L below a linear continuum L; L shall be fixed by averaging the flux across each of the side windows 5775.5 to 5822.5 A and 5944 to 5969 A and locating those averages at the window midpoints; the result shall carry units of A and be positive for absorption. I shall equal 1.52 A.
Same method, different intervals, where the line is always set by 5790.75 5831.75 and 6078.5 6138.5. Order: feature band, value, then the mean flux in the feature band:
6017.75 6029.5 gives 0.7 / 22.1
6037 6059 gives -1.3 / 25.1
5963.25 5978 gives 0.8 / 21.8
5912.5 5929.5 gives 0.1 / 22.7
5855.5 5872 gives -0.2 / 22.8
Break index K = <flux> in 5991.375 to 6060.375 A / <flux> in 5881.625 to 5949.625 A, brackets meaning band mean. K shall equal 1.08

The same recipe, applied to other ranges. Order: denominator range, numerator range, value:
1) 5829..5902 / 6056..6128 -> 1.06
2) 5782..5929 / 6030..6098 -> 1.09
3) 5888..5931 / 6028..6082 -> 1.14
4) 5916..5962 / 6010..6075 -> 1.04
